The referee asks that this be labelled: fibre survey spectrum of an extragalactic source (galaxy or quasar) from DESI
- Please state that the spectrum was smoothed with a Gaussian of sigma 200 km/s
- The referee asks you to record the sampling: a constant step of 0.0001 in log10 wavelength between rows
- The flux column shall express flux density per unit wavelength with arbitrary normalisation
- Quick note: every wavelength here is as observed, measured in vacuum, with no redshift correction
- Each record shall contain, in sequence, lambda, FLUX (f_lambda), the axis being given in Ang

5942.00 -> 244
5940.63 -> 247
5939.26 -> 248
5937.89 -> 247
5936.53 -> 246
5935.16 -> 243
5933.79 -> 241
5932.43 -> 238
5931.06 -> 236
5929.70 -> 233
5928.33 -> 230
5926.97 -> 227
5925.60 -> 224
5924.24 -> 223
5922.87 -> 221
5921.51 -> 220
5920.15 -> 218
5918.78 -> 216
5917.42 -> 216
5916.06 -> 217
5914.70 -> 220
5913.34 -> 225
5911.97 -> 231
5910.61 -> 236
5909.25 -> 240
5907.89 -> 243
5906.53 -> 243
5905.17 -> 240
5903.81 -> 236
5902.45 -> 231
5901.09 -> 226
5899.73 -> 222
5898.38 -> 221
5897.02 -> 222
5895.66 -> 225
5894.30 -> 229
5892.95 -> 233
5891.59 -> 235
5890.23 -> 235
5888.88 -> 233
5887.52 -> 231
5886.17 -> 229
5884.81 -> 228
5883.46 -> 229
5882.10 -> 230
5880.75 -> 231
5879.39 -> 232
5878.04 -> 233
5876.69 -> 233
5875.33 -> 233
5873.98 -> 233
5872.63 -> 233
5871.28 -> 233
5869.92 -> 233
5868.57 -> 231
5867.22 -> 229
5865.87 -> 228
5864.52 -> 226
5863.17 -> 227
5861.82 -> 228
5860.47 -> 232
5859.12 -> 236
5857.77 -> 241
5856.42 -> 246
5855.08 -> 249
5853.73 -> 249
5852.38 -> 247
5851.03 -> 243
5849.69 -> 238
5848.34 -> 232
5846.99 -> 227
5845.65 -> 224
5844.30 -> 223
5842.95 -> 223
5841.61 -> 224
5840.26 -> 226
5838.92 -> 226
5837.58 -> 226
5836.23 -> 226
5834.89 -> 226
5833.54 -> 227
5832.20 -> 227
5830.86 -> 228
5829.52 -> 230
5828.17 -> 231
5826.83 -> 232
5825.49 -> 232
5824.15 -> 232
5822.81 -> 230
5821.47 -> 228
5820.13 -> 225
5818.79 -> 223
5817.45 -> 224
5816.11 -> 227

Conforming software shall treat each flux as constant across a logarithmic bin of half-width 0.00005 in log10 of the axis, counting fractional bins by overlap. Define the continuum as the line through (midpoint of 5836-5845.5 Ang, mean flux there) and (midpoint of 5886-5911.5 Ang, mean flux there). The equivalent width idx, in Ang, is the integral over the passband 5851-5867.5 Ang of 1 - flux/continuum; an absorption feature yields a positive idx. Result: -0.7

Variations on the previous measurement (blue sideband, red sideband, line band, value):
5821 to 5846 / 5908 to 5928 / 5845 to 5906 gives -1.76 Ang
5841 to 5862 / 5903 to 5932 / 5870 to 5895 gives 0.02 Ang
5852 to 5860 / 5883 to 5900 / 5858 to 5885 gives 0.73 Ang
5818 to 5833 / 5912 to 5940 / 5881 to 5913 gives -0.31 Ang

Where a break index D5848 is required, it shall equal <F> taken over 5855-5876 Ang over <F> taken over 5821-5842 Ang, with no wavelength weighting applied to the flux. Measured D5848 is 1.02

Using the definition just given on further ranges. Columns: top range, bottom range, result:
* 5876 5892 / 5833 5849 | 1.03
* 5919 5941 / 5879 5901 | 1.02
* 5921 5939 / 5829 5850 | 1.03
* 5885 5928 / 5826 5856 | 0.99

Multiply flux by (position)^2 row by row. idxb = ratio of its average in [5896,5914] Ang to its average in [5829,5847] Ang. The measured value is 1.0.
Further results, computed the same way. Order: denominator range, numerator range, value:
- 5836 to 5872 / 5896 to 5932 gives 1.00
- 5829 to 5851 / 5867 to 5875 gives 1.03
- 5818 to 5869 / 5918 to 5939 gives 1.03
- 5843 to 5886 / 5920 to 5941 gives 1.03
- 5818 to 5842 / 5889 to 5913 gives 1.04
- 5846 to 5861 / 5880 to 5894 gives 0.98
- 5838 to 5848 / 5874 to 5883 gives 1.04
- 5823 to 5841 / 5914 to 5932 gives 1.01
